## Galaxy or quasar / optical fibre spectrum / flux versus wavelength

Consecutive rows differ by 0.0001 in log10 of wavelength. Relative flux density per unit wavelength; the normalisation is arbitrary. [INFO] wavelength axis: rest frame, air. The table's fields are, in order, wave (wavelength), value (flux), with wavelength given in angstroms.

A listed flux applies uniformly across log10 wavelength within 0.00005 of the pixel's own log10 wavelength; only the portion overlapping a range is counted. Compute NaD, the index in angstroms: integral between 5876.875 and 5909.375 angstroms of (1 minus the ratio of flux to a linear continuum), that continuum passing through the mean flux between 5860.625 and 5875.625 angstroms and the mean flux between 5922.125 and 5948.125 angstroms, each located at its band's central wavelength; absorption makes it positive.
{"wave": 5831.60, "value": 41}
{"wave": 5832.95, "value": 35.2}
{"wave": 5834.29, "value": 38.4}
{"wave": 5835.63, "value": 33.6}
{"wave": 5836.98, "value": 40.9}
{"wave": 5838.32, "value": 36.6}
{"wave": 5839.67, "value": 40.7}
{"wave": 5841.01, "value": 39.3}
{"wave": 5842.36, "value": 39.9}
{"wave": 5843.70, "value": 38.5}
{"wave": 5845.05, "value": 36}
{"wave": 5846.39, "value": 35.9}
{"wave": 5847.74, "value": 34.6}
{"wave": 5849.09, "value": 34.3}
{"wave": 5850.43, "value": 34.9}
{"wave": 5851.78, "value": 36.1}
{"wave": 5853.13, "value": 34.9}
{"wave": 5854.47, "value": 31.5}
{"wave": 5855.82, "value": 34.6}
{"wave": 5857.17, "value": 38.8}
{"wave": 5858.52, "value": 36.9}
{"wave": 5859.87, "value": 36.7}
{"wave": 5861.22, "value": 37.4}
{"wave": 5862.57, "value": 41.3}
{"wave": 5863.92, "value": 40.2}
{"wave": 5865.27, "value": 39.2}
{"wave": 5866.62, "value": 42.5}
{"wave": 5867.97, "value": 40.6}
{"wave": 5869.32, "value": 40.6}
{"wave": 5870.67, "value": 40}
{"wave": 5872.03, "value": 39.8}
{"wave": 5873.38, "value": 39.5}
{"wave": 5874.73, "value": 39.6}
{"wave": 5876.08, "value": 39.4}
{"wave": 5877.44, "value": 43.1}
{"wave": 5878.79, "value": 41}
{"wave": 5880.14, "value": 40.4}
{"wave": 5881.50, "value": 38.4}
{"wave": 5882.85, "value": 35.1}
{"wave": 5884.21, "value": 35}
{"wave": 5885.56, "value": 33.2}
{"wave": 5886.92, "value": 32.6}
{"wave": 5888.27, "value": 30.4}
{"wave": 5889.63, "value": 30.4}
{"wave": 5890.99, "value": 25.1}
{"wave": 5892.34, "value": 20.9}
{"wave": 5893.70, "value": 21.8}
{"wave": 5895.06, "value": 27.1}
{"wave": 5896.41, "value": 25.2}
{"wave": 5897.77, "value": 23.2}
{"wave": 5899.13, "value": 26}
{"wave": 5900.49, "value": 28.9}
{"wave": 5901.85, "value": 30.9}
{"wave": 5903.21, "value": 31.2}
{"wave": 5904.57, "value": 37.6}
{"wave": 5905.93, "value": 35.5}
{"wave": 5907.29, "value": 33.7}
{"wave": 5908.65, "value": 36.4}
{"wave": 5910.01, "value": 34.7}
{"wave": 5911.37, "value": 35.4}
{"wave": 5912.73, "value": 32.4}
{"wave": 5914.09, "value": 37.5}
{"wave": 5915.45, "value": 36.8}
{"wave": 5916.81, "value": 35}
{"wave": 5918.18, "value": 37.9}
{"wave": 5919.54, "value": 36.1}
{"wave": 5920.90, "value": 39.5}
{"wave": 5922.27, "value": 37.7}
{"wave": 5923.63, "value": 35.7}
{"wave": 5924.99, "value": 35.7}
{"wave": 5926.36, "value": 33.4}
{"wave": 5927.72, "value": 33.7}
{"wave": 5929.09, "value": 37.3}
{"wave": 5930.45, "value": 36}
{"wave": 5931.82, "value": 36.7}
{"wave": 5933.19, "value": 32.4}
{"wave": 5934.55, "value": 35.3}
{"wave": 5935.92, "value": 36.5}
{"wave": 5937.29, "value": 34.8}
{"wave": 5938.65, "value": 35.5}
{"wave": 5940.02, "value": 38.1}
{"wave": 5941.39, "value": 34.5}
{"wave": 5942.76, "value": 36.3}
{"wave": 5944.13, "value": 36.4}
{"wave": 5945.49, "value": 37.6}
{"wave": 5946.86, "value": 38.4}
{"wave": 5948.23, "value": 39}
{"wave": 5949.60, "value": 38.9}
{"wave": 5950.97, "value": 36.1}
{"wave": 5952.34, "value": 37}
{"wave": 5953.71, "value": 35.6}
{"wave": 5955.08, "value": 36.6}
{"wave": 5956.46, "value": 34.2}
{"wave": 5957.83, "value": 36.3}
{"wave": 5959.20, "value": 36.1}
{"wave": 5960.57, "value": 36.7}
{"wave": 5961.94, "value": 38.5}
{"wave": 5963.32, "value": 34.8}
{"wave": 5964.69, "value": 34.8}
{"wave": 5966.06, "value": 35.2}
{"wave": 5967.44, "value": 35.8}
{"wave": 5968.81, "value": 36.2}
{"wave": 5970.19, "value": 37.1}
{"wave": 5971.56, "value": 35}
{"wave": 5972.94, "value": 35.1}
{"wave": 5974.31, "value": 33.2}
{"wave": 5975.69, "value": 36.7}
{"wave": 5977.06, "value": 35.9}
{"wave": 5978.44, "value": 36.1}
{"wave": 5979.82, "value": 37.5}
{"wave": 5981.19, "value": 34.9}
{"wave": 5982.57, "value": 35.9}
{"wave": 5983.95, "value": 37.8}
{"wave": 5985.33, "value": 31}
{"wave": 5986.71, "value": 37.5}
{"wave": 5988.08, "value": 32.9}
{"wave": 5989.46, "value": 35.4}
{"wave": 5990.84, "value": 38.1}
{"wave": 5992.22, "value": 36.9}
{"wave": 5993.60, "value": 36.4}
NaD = 5.7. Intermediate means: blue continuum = 40.1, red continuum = 35.9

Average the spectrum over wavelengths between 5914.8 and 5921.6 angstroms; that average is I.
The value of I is 37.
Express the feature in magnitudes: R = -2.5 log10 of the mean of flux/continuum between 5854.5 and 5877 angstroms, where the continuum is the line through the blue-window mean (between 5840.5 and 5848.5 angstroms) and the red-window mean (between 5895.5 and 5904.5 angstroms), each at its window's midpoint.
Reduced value -0.16 mag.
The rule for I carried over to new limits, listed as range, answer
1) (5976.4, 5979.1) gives 36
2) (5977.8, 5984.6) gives 36.4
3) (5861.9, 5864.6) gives 40.8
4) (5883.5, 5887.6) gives 33.6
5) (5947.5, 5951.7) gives 38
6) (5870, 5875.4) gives 39.7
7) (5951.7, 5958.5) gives 35.9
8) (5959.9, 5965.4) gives 36.2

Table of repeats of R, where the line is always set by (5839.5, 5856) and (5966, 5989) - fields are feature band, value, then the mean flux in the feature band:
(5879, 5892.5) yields 0.10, 32.9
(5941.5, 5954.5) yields -0.04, 37.1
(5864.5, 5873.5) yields -0.12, 40.4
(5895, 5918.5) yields 0.10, 32.6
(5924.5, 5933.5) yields 0.02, 35.1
